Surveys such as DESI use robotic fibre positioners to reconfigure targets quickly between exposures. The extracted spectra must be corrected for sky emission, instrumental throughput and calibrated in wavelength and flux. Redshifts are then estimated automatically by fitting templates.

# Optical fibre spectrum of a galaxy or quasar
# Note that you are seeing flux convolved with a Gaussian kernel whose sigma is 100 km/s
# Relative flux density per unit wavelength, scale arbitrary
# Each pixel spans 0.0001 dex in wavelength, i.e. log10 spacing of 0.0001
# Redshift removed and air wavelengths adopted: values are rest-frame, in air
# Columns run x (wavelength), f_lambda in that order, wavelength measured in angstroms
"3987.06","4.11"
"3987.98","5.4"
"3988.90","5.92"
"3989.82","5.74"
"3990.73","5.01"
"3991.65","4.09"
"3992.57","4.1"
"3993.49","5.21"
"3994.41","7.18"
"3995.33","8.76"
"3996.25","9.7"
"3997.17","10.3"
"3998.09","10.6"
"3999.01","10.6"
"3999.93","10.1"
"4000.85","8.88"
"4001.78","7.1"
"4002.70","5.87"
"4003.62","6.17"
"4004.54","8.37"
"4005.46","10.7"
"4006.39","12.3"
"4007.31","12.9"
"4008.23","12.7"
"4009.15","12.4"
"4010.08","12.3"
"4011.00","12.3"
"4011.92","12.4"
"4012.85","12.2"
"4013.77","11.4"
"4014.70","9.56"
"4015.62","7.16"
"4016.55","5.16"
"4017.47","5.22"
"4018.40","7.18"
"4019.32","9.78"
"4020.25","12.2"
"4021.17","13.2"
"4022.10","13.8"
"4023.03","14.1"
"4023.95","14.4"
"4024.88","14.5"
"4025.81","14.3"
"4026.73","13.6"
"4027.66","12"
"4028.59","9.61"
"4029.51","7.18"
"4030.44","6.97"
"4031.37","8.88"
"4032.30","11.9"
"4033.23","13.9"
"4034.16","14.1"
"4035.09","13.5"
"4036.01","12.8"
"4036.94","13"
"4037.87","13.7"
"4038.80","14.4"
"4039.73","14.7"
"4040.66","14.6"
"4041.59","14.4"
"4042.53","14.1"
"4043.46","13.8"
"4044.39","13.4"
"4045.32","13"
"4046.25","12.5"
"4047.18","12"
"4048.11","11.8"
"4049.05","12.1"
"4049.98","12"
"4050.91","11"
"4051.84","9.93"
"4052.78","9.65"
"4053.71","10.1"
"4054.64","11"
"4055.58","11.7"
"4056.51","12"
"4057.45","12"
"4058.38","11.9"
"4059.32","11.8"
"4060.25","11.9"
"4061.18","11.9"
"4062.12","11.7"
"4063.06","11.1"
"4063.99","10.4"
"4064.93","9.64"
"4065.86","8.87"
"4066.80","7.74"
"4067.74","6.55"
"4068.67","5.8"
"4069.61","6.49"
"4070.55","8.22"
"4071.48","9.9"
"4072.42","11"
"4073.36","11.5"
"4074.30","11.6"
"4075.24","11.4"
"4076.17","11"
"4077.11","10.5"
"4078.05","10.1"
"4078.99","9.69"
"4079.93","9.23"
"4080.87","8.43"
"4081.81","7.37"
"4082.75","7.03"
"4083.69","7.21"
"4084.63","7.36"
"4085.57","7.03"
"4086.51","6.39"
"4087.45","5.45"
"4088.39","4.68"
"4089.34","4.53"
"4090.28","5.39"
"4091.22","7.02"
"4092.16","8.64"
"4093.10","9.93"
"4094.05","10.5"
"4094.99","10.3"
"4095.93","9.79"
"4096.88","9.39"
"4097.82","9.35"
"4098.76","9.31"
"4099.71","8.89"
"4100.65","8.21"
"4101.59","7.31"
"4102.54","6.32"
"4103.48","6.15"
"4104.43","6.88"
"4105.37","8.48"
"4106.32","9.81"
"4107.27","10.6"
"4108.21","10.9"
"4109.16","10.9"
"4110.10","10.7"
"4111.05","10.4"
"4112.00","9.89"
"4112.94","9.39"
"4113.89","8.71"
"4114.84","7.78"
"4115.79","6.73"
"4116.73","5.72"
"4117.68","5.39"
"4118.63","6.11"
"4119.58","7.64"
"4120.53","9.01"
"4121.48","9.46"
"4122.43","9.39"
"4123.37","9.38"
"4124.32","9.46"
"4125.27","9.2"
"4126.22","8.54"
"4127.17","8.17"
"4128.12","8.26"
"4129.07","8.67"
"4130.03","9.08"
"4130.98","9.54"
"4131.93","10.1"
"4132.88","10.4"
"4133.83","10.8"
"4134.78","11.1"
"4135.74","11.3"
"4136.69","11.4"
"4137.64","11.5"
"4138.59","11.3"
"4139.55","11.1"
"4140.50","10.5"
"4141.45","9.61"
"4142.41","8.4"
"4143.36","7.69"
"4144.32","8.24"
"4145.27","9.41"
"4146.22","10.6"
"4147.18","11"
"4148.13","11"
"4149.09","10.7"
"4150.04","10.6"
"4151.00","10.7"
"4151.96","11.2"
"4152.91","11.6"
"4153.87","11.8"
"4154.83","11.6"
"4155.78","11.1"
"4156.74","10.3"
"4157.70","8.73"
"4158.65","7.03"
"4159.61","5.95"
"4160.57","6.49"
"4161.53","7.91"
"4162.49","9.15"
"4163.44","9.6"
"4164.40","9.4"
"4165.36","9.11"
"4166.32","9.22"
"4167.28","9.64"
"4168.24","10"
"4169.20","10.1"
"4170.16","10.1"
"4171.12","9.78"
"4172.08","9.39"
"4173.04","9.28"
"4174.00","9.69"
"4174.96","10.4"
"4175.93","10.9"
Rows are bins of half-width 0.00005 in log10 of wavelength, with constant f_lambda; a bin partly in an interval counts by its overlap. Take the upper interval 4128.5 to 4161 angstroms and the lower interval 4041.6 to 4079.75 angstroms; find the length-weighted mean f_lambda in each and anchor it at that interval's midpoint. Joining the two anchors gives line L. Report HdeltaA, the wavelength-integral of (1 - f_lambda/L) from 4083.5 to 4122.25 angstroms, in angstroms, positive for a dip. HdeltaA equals 8.4 angstroms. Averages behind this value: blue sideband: 10.8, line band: 8.15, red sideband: 10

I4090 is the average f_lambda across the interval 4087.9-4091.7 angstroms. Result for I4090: 5.41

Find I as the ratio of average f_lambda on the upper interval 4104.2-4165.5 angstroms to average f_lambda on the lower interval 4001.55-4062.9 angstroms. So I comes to 0.82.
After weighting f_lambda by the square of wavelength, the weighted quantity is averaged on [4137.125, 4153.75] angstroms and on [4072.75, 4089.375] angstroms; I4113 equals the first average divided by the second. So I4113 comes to 1.26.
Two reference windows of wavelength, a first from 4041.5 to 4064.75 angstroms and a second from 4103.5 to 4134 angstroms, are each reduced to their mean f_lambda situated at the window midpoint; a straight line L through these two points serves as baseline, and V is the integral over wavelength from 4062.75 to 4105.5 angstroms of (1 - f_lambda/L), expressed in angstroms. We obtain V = 8.20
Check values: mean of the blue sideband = 11.8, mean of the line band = 8.43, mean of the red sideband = 8.86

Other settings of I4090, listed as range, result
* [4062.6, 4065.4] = 10.4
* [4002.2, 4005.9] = 7.77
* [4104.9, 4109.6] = 10.1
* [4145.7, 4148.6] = 10.9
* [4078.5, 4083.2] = 8.36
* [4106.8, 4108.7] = 10.8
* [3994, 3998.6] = 9.35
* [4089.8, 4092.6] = 7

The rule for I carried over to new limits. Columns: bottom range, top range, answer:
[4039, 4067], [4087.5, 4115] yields 0.73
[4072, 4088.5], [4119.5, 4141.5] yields 1.12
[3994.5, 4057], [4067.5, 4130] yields 0.75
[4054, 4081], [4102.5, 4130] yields 0.84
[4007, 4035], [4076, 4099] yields 0.73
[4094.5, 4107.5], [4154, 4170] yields 1.07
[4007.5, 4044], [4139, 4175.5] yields 0.81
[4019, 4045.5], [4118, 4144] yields 0.74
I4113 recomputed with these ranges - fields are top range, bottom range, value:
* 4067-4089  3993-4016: 0.88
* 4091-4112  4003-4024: 0.89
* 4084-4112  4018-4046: 0.68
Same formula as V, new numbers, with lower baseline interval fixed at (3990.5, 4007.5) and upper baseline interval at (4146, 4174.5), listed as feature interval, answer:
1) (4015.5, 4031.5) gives -4.0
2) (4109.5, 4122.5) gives 1.5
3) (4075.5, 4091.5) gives 2.5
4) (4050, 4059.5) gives -2.5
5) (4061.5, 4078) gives -1.3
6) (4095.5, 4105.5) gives 1.1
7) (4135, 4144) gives -0.7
